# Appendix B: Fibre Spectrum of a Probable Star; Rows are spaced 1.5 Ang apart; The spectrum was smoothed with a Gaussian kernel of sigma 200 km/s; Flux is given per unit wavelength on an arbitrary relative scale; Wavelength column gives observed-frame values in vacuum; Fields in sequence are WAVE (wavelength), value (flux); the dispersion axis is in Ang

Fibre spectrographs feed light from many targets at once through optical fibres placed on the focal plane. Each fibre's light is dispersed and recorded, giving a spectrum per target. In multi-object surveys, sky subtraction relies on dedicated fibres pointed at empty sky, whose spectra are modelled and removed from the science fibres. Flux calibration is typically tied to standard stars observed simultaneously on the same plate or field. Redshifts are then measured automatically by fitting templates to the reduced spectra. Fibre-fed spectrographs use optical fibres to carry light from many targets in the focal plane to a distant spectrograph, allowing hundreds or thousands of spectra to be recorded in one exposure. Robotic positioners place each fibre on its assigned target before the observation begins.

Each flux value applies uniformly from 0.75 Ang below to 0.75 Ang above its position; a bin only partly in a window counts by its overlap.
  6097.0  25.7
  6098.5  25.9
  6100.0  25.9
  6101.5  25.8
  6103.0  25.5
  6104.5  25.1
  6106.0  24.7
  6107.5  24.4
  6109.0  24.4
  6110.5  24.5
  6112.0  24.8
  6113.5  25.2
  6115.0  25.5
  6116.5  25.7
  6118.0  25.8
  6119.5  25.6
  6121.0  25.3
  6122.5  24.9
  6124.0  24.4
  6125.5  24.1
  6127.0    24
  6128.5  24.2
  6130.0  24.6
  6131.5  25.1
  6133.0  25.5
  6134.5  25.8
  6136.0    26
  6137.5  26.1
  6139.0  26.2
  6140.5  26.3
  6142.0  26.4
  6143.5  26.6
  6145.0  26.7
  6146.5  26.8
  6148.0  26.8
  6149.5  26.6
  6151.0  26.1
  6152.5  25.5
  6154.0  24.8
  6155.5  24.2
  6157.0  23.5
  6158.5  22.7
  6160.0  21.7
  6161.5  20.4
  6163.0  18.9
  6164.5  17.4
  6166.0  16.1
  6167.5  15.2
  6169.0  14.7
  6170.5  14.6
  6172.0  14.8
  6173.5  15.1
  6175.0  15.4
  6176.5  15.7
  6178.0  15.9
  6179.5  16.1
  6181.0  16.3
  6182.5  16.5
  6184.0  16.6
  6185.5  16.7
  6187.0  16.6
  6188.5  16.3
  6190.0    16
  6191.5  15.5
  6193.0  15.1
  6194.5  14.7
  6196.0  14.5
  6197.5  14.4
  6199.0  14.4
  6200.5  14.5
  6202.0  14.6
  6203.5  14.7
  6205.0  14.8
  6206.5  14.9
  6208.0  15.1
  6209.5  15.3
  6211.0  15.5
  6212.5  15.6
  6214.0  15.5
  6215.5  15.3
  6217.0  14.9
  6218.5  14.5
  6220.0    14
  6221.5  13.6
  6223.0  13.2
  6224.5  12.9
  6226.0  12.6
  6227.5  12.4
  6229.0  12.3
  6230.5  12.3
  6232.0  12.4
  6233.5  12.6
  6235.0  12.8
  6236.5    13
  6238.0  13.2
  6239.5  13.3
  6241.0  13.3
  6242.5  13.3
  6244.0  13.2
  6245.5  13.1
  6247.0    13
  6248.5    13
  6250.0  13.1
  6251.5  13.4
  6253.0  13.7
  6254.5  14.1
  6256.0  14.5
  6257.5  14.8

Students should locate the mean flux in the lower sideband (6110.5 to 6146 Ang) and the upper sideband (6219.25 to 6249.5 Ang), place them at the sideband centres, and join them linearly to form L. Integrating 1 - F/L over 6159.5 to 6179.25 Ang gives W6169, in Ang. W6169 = 3.93 Ang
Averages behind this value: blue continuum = 25.4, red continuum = 13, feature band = 16.5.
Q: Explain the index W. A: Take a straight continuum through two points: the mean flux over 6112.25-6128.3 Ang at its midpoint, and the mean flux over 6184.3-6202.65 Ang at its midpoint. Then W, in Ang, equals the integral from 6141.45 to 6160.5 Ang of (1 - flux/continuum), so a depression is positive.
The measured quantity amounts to -3.9 Ang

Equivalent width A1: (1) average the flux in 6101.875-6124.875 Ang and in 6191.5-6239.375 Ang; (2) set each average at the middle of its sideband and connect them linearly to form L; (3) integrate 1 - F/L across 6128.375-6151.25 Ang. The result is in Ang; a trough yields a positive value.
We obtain -3.98 Ang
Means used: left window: 25.1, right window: 14.1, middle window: 26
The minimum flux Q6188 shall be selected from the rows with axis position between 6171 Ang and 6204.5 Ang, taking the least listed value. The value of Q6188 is 14.4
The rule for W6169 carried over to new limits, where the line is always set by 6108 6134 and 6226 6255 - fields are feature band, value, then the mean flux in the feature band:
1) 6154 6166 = -0.05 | 21.2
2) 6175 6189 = 1.91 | 16.3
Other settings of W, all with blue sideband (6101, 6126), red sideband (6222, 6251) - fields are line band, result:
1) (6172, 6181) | 1.53 Ang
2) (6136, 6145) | -1.59 Ang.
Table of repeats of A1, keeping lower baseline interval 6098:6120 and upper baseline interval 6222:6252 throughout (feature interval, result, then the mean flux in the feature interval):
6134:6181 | -1.6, 21.5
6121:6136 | -0.9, 24.8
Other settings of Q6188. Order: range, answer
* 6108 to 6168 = 15.2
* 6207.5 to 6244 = 12.3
